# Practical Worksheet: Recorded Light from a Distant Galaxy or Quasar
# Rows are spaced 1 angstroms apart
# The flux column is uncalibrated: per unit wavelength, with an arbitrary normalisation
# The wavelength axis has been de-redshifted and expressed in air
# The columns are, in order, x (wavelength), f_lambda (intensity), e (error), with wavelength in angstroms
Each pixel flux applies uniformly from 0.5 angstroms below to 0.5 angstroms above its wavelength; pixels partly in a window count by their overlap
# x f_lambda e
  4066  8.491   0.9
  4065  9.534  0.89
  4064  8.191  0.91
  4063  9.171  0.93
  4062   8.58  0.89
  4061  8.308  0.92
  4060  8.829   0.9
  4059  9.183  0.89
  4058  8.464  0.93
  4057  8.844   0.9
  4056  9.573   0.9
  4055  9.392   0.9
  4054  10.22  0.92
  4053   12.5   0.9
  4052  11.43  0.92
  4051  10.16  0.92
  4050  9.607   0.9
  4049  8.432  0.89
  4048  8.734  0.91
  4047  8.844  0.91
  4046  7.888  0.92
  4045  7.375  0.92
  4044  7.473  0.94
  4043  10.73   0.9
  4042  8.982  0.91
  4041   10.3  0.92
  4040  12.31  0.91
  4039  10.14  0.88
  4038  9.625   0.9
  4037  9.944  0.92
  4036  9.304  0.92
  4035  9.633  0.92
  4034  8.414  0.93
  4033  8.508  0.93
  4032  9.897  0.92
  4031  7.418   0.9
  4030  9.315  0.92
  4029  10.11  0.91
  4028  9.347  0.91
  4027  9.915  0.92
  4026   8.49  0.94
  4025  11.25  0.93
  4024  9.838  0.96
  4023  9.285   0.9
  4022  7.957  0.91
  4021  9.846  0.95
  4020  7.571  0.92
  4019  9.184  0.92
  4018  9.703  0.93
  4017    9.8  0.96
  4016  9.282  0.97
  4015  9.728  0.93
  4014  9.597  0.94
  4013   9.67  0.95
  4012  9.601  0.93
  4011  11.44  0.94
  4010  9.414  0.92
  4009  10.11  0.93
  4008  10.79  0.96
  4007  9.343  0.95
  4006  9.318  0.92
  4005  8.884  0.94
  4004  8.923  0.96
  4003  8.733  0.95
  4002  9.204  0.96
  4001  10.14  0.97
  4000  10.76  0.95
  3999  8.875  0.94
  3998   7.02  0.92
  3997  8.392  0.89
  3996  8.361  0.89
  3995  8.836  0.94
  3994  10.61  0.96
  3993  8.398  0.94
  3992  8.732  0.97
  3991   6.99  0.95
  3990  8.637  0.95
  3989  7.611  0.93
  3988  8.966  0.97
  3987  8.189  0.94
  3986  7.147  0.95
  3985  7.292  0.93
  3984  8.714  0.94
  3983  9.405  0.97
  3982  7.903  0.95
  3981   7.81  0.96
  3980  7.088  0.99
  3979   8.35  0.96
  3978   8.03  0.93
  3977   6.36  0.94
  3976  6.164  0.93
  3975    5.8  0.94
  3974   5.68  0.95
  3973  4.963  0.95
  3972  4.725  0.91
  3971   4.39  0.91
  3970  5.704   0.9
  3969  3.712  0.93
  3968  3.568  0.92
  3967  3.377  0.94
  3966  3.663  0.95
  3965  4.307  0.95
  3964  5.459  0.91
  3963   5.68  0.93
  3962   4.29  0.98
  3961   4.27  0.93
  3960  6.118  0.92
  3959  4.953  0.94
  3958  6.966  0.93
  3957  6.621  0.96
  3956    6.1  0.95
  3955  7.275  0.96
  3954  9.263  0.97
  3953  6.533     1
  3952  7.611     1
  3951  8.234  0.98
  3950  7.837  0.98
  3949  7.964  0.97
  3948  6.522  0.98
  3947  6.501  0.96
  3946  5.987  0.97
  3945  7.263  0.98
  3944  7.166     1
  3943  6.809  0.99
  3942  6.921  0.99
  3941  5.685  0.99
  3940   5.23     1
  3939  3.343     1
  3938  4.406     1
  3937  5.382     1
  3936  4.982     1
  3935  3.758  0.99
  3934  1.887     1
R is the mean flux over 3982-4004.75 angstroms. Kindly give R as 8.62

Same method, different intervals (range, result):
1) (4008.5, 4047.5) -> 9.42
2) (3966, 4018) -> 8.02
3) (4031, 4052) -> 9.32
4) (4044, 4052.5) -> 8.97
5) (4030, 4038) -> 9.07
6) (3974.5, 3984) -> 7.5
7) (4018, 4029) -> 9.33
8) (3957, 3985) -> 5.87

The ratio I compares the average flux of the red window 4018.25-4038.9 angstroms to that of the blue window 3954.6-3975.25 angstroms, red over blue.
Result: 1.81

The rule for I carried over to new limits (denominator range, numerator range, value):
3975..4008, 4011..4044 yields 1.13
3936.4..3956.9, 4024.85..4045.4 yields 1.43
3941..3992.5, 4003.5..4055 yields 1.45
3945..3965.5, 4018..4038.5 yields 1.44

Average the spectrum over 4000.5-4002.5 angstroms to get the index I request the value 9.67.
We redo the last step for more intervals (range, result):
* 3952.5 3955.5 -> 7.69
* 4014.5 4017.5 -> 9.6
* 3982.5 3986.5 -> 8.14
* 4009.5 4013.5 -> 10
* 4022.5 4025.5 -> 10.1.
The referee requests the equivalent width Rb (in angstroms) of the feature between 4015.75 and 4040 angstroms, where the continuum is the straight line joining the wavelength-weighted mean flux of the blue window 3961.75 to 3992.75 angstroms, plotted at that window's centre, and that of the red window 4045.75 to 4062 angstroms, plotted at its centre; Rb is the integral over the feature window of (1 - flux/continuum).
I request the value -2.9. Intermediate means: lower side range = 6.44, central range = 9.39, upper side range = 9.4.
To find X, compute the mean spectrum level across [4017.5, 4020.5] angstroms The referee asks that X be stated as 8.82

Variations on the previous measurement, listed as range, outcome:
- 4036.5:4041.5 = 10.5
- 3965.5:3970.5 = 4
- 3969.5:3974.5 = 5.09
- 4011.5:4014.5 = 9.62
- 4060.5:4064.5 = 8.56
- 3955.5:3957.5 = 6.36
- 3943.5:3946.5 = 6.81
